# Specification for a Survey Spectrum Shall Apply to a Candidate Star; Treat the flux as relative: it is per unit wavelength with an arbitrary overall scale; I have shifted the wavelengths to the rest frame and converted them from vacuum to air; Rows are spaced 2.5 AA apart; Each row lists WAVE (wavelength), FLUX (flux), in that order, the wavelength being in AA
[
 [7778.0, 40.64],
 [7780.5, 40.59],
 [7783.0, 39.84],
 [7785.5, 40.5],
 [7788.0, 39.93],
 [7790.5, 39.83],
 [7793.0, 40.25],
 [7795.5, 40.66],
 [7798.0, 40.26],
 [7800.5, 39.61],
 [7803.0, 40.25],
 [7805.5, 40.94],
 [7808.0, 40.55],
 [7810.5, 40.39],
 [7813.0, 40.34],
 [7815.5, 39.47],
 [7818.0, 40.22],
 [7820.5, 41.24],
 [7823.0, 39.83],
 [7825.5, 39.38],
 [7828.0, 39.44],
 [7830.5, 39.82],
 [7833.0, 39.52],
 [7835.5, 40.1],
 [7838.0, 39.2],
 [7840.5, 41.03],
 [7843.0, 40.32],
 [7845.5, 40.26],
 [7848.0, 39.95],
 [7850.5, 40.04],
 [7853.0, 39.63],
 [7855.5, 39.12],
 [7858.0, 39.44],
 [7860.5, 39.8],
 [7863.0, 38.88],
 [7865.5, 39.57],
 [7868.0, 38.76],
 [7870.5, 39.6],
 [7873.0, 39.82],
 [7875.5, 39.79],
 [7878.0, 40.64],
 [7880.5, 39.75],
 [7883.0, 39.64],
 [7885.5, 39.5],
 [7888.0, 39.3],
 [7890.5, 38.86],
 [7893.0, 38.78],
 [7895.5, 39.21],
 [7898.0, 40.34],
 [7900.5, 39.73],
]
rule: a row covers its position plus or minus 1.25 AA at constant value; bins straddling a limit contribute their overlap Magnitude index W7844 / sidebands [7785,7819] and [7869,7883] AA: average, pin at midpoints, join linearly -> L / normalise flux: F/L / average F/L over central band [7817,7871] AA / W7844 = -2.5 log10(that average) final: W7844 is 0.01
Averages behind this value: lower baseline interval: 40.2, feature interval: 39.8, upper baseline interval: 39.9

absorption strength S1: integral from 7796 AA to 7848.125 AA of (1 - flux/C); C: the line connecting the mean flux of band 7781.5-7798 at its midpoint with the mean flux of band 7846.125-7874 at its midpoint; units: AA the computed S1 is -0.3 AA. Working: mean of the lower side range 40.2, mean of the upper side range 39.5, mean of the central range 40.1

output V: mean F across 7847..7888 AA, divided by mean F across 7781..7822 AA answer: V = 0.98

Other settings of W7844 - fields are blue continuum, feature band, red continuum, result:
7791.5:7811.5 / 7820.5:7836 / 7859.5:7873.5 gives 0.00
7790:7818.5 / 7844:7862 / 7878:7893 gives 0.00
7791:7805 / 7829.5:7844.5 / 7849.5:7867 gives -0.01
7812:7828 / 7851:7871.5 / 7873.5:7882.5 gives 0.02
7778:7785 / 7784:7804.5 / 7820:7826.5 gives 0.00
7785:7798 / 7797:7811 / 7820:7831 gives -0.01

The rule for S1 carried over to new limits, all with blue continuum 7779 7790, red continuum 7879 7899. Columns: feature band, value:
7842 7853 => -0.1 AA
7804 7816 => -0.1 AA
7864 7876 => 0.0 AA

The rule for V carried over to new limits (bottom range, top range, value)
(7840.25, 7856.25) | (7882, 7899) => 0.98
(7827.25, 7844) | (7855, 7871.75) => 0.98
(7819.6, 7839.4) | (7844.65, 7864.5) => 1.00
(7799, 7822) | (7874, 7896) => 0.98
